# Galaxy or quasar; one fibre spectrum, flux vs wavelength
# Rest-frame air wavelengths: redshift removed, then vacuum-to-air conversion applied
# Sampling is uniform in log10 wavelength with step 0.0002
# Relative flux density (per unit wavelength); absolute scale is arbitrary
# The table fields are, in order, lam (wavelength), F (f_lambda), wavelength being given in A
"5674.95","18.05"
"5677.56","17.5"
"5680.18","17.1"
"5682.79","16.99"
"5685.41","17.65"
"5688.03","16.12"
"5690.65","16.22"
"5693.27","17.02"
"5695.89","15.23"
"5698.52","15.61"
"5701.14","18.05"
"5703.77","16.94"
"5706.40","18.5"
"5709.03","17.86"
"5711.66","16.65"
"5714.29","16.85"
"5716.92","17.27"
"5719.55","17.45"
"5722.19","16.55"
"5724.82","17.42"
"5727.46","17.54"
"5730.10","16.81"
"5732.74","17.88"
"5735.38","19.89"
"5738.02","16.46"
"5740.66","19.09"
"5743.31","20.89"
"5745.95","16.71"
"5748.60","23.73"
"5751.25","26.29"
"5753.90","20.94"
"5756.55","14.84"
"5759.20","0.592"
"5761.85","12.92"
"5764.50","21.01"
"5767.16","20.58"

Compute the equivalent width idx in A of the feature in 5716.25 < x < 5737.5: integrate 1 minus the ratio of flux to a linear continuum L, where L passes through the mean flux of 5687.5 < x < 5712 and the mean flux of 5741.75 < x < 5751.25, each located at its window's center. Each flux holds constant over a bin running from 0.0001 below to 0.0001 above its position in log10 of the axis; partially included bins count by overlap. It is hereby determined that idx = 1.98 A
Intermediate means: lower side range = 16.8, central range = 17.6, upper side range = 21.2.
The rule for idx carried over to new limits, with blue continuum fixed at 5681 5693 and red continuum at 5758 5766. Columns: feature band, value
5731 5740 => -2.97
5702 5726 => -3.64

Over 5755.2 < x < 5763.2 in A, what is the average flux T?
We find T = 9.54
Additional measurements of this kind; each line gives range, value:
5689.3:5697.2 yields 16.2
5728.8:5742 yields 18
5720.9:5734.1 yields 17.3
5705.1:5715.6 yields 17.5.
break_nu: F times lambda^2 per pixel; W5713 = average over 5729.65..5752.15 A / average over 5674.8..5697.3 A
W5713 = 1.20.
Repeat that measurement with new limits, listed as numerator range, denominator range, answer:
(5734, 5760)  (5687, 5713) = 1.10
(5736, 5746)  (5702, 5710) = 1.06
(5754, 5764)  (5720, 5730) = 0.70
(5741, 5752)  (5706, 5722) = 1.25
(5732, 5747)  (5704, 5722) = 1.08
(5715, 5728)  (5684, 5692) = 1.05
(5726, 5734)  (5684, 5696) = 1.06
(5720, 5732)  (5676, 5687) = 1.01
